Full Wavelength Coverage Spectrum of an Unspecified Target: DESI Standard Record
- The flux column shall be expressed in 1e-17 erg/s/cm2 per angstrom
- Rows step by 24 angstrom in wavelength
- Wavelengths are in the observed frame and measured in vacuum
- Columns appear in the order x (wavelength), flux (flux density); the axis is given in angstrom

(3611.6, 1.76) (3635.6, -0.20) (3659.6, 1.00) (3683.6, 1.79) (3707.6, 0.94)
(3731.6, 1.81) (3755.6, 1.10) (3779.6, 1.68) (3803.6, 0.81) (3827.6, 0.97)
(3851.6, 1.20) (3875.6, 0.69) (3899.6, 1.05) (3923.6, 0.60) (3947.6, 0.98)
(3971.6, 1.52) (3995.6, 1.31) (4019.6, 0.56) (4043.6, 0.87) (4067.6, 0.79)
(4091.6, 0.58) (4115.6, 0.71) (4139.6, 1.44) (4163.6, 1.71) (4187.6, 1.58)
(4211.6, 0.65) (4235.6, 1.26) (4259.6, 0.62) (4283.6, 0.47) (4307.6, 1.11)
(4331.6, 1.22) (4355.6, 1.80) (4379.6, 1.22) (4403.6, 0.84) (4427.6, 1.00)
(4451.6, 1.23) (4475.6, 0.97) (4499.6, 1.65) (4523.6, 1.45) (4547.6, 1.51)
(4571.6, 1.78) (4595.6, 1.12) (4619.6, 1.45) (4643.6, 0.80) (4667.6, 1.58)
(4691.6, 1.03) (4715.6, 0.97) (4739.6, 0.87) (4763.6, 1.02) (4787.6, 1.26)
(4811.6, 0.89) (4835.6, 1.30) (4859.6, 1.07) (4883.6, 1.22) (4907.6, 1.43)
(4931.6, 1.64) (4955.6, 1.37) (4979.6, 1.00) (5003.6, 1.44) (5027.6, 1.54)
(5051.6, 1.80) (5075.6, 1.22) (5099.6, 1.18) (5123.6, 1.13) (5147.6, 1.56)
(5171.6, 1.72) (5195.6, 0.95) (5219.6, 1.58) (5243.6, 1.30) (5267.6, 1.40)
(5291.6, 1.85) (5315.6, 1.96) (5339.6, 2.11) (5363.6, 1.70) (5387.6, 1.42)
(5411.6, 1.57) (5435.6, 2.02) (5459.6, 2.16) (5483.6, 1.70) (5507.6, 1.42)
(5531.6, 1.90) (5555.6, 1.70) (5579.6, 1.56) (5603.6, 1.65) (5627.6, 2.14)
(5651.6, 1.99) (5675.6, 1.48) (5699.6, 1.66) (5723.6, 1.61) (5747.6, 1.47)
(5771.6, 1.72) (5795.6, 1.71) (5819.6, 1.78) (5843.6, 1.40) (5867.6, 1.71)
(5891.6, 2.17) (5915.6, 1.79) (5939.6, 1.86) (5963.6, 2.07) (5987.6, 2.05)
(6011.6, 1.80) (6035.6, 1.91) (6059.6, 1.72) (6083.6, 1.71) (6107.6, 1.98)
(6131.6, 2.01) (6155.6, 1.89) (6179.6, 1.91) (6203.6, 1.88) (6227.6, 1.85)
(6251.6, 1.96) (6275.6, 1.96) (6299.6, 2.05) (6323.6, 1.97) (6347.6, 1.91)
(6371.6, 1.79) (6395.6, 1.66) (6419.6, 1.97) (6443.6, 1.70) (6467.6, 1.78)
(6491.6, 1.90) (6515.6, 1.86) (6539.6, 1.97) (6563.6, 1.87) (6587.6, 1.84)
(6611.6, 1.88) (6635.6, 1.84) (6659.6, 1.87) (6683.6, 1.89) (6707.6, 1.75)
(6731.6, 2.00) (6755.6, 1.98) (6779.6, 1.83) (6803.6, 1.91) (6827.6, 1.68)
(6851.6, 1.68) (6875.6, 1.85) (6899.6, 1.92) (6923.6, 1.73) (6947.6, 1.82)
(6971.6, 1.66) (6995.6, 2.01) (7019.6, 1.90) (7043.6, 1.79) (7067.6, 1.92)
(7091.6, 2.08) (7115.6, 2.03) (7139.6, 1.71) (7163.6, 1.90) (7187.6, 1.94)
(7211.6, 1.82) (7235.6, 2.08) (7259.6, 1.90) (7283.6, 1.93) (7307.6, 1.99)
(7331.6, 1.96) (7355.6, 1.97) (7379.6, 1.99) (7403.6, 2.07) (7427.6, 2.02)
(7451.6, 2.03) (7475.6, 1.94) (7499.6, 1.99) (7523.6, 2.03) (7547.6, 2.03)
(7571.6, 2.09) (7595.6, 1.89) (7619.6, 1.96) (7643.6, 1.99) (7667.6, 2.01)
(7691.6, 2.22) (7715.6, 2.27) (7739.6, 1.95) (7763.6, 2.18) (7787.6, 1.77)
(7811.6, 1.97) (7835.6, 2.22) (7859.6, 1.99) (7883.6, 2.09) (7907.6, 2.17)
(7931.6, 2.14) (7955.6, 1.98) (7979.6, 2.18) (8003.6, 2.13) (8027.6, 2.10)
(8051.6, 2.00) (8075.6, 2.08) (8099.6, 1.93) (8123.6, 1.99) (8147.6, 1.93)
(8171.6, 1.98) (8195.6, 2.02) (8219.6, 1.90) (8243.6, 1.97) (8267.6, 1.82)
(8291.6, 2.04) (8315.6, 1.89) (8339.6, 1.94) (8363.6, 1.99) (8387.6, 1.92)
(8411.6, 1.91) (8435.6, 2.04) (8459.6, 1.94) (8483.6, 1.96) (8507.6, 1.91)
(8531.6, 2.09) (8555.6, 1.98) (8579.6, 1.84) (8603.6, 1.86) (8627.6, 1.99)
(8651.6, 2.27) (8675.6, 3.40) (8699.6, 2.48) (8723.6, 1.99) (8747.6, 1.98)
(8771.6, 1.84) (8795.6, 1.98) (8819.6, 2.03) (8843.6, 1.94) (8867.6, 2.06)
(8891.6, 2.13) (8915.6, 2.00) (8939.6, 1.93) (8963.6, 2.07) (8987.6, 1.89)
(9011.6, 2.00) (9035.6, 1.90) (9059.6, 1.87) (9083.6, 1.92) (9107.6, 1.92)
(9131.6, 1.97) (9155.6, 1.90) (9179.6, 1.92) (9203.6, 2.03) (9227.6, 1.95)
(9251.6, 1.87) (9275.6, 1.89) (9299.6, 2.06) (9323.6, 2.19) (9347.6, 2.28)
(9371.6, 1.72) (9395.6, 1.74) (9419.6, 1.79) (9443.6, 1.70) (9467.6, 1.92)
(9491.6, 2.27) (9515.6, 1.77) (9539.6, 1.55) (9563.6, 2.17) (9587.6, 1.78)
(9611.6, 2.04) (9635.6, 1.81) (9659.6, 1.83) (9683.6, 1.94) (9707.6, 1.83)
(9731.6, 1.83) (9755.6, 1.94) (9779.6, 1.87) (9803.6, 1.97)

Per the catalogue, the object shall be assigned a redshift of 0.32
